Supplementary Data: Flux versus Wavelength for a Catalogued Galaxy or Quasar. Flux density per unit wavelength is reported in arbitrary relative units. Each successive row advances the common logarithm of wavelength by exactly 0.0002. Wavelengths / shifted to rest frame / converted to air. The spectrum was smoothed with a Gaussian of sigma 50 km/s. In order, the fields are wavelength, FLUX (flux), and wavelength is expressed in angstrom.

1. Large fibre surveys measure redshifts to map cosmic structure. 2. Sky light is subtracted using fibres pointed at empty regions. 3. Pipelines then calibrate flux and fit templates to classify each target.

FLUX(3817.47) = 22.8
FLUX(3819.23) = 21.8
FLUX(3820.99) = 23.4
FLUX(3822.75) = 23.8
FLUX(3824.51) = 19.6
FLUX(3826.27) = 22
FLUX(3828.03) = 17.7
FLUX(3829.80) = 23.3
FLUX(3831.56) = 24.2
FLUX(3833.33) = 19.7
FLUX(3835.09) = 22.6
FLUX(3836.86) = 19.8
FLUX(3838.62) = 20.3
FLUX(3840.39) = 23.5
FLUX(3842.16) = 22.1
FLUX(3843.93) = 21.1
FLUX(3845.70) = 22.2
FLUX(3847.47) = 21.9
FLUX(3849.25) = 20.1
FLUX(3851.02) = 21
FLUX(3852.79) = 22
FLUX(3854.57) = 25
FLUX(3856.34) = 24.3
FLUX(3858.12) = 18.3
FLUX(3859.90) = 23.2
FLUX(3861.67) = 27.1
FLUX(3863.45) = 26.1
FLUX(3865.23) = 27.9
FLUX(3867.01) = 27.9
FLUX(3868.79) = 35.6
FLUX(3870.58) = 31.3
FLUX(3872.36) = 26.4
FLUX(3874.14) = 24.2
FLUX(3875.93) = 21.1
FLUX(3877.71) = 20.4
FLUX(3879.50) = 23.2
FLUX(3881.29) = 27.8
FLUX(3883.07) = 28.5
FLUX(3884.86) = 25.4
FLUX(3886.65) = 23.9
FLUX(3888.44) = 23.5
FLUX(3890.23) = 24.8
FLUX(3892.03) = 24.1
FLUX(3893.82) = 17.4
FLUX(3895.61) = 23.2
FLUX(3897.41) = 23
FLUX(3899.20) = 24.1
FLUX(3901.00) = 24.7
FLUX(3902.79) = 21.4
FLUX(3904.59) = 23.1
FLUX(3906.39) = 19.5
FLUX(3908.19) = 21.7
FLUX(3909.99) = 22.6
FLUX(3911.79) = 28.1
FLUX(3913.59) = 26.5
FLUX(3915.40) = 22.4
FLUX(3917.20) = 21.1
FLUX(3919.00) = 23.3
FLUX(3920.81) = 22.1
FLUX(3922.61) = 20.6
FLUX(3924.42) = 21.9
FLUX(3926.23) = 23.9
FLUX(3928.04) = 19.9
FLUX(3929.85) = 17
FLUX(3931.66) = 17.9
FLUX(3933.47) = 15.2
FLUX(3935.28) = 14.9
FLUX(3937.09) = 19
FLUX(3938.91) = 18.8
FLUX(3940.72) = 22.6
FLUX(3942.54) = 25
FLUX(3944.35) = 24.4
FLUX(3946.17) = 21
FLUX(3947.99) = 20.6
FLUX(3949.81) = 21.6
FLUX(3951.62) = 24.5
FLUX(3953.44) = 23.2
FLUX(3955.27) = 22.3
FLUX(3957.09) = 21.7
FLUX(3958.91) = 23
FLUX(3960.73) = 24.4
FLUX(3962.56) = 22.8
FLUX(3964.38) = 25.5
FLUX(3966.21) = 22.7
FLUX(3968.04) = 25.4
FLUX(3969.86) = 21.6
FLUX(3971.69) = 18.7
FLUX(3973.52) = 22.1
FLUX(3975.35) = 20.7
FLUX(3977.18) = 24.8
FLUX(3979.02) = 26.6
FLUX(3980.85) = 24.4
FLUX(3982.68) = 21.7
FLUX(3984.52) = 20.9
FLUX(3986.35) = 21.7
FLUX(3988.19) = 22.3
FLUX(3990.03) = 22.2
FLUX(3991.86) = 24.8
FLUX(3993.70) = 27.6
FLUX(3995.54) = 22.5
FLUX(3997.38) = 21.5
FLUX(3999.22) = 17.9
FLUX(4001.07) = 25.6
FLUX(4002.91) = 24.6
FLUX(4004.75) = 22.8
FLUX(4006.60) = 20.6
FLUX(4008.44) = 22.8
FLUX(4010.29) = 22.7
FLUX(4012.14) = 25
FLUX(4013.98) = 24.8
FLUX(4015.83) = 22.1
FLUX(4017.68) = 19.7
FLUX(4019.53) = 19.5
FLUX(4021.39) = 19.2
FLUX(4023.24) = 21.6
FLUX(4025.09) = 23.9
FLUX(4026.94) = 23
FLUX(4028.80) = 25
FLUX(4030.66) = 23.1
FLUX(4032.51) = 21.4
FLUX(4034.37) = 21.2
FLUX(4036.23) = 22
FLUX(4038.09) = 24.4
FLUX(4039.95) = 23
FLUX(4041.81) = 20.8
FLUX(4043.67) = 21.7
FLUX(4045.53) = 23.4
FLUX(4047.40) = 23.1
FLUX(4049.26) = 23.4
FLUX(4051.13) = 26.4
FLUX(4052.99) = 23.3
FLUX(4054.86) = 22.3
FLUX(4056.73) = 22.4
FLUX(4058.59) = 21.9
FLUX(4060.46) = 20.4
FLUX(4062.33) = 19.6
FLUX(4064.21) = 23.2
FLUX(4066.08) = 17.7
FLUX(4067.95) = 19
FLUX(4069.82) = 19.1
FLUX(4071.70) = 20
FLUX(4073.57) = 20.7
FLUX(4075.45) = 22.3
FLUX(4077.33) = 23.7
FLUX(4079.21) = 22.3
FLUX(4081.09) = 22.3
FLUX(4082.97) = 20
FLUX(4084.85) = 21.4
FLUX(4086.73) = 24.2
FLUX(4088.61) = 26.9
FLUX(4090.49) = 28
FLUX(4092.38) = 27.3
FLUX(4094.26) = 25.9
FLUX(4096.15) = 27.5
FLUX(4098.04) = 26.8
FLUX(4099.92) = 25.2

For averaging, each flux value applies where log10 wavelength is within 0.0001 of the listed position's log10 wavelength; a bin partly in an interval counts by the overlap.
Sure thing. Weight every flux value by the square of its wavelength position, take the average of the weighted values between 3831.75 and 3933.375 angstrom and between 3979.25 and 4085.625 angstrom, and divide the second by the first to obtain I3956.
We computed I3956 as 1.0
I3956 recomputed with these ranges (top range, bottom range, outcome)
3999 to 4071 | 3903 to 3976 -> 1.07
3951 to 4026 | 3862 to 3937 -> 1.02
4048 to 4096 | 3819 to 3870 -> 1.10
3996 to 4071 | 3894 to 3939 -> 1.10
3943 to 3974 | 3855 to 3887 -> 0.92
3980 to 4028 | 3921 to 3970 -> 1.08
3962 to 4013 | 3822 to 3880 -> 1.05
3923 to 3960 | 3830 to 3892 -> 0.91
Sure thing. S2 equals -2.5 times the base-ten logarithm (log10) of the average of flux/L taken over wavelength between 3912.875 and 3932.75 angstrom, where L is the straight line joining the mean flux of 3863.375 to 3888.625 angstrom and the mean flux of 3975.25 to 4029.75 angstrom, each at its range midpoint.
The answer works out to 0.169 mag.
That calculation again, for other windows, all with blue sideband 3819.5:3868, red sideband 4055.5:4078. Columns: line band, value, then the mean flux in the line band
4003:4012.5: -0.07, 22.8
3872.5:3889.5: -0.09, 24.3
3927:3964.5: 0.03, 21.1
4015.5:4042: -0.05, 22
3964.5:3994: -0.07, 23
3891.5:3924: -0.03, 22.7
